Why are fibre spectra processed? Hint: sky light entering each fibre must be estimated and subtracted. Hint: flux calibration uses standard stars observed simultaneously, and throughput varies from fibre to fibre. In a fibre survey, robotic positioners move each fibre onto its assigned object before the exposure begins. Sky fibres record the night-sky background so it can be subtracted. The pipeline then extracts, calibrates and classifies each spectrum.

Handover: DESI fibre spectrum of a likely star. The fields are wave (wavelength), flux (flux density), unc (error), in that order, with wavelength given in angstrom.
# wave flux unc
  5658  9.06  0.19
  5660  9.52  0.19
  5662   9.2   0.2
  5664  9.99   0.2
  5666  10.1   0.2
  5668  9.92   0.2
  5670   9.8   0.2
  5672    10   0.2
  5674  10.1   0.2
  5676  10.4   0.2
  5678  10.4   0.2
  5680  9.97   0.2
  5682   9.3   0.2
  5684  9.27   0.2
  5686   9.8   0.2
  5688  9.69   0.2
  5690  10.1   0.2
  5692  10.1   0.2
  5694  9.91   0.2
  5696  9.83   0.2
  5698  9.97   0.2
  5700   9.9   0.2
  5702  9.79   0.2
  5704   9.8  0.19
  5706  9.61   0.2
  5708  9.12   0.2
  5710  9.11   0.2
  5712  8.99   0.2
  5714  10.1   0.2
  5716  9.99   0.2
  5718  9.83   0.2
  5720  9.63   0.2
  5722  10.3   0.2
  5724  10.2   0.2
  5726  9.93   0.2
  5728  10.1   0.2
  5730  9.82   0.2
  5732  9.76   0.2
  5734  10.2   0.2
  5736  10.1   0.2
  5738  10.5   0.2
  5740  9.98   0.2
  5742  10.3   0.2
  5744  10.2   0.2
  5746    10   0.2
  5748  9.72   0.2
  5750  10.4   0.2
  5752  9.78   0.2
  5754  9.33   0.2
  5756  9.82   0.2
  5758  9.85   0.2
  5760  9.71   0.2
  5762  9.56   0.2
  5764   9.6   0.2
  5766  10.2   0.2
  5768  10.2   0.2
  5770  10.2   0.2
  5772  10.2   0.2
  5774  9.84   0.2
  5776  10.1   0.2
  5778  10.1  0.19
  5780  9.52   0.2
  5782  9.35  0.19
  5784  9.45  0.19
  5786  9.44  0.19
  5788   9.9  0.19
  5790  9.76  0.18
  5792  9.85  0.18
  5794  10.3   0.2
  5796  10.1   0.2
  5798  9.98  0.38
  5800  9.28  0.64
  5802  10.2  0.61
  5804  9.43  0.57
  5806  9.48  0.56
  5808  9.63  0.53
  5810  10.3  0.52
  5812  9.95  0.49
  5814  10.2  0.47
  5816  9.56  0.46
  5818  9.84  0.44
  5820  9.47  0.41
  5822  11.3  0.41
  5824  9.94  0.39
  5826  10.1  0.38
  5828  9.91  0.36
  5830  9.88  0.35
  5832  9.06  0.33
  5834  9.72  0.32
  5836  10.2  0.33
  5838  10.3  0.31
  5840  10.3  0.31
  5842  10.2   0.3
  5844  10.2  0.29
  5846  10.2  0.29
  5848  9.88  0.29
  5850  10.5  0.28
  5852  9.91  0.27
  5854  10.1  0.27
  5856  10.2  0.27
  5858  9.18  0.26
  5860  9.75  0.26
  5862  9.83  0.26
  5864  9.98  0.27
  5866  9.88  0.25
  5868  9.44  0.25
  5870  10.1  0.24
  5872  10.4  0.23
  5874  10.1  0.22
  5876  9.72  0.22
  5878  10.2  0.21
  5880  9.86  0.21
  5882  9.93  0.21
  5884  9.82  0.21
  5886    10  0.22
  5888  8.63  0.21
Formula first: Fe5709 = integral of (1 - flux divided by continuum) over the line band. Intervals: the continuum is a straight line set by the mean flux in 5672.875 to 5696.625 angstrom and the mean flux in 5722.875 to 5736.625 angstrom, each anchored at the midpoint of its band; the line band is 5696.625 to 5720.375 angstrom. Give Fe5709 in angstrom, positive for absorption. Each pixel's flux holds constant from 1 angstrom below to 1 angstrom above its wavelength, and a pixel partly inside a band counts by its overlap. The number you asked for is 0.7 angstrom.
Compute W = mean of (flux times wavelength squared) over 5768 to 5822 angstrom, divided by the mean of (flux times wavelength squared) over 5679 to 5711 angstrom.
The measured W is 1.1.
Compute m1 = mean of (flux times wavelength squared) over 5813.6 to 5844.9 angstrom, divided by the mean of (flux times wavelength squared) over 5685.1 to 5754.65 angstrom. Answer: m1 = 1.05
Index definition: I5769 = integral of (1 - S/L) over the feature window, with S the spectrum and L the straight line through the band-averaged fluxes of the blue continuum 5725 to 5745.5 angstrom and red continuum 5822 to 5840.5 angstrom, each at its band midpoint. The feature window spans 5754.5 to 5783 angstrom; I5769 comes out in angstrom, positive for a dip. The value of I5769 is 0.5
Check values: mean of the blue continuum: 10.1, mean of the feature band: 9.87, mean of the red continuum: 10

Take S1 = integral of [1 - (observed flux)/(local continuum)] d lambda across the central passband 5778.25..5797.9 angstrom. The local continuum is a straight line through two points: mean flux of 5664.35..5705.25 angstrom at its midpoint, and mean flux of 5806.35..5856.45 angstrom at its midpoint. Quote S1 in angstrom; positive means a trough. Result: 0.4 angstrom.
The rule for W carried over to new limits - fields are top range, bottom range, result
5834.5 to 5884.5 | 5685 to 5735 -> 1.07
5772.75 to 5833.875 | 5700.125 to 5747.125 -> 1.02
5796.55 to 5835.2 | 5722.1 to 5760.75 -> 1.01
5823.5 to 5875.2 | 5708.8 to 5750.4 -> 1.04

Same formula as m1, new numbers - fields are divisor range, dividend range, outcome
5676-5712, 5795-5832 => 1.06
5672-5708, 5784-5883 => 1.06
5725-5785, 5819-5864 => 1.04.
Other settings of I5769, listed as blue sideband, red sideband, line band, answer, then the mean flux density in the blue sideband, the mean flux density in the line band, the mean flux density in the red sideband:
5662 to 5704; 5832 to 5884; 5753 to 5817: 0.8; 9.9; 9.82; 9.98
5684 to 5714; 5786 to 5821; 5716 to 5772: -1.3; 9.69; 9.98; 9.83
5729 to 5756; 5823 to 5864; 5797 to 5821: 0.5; 10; 9.78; 9.97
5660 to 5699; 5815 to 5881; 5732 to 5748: -0.3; 9.88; 10.1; 9.98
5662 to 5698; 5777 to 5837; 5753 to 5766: 0.2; 9.9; 9.69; 9.84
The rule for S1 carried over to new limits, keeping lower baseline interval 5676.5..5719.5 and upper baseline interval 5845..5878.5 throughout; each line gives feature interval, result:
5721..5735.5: -0.4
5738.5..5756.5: -0.3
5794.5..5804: 0.0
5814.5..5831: -0.2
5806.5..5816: 0.0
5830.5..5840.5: 0.0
